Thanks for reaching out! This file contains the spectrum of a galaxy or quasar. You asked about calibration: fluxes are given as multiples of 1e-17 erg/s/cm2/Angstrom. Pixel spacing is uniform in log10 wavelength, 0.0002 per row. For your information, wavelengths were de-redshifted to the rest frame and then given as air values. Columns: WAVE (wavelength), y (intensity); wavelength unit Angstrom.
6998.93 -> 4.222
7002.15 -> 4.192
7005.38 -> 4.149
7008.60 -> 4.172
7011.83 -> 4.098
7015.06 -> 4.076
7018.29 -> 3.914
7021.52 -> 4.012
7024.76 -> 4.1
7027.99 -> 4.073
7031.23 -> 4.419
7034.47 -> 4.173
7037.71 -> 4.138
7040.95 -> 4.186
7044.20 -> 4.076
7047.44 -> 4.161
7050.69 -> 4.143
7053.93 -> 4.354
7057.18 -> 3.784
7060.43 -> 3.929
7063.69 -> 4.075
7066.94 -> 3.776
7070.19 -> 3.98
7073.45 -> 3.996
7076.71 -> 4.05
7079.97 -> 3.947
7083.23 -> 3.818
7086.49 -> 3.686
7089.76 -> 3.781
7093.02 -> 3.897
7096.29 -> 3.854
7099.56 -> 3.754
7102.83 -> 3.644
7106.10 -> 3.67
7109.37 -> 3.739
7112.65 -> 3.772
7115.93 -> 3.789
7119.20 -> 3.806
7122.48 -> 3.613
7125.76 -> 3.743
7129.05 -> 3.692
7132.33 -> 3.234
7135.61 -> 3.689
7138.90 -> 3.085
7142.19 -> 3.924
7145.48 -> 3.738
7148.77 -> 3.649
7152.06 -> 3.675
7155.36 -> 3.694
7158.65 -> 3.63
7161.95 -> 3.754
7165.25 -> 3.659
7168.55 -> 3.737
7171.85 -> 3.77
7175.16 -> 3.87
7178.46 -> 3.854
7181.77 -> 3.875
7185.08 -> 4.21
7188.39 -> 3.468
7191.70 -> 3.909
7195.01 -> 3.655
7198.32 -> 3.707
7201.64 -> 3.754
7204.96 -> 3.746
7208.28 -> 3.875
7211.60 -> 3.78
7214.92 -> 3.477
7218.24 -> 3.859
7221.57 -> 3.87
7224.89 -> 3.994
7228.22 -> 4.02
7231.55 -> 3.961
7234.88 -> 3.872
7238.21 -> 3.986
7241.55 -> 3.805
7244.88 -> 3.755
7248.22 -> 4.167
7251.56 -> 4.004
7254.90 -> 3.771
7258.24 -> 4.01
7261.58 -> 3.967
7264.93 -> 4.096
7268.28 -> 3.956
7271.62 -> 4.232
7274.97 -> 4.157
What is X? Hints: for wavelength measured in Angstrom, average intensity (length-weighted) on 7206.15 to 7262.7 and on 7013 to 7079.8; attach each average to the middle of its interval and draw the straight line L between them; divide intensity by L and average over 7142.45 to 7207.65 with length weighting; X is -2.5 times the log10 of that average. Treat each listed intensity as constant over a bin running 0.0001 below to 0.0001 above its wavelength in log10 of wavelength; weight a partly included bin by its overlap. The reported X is 0.05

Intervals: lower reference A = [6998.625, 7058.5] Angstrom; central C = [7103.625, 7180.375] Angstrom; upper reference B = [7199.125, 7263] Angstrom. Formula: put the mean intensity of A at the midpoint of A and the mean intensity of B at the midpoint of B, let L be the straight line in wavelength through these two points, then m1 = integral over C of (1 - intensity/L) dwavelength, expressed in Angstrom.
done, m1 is 5.77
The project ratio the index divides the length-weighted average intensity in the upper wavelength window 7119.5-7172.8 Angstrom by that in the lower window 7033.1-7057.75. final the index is 0.88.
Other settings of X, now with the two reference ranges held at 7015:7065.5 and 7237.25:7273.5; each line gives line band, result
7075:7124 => 0.08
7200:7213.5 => 0.06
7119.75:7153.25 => 0.12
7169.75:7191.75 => 0.05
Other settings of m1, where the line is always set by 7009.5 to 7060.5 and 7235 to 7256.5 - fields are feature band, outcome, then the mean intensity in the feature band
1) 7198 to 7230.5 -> 1.04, 3.81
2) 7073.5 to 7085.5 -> 0.40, 3.93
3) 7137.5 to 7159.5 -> 2.03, 3.63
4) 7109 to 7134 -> 2.22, 3.67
